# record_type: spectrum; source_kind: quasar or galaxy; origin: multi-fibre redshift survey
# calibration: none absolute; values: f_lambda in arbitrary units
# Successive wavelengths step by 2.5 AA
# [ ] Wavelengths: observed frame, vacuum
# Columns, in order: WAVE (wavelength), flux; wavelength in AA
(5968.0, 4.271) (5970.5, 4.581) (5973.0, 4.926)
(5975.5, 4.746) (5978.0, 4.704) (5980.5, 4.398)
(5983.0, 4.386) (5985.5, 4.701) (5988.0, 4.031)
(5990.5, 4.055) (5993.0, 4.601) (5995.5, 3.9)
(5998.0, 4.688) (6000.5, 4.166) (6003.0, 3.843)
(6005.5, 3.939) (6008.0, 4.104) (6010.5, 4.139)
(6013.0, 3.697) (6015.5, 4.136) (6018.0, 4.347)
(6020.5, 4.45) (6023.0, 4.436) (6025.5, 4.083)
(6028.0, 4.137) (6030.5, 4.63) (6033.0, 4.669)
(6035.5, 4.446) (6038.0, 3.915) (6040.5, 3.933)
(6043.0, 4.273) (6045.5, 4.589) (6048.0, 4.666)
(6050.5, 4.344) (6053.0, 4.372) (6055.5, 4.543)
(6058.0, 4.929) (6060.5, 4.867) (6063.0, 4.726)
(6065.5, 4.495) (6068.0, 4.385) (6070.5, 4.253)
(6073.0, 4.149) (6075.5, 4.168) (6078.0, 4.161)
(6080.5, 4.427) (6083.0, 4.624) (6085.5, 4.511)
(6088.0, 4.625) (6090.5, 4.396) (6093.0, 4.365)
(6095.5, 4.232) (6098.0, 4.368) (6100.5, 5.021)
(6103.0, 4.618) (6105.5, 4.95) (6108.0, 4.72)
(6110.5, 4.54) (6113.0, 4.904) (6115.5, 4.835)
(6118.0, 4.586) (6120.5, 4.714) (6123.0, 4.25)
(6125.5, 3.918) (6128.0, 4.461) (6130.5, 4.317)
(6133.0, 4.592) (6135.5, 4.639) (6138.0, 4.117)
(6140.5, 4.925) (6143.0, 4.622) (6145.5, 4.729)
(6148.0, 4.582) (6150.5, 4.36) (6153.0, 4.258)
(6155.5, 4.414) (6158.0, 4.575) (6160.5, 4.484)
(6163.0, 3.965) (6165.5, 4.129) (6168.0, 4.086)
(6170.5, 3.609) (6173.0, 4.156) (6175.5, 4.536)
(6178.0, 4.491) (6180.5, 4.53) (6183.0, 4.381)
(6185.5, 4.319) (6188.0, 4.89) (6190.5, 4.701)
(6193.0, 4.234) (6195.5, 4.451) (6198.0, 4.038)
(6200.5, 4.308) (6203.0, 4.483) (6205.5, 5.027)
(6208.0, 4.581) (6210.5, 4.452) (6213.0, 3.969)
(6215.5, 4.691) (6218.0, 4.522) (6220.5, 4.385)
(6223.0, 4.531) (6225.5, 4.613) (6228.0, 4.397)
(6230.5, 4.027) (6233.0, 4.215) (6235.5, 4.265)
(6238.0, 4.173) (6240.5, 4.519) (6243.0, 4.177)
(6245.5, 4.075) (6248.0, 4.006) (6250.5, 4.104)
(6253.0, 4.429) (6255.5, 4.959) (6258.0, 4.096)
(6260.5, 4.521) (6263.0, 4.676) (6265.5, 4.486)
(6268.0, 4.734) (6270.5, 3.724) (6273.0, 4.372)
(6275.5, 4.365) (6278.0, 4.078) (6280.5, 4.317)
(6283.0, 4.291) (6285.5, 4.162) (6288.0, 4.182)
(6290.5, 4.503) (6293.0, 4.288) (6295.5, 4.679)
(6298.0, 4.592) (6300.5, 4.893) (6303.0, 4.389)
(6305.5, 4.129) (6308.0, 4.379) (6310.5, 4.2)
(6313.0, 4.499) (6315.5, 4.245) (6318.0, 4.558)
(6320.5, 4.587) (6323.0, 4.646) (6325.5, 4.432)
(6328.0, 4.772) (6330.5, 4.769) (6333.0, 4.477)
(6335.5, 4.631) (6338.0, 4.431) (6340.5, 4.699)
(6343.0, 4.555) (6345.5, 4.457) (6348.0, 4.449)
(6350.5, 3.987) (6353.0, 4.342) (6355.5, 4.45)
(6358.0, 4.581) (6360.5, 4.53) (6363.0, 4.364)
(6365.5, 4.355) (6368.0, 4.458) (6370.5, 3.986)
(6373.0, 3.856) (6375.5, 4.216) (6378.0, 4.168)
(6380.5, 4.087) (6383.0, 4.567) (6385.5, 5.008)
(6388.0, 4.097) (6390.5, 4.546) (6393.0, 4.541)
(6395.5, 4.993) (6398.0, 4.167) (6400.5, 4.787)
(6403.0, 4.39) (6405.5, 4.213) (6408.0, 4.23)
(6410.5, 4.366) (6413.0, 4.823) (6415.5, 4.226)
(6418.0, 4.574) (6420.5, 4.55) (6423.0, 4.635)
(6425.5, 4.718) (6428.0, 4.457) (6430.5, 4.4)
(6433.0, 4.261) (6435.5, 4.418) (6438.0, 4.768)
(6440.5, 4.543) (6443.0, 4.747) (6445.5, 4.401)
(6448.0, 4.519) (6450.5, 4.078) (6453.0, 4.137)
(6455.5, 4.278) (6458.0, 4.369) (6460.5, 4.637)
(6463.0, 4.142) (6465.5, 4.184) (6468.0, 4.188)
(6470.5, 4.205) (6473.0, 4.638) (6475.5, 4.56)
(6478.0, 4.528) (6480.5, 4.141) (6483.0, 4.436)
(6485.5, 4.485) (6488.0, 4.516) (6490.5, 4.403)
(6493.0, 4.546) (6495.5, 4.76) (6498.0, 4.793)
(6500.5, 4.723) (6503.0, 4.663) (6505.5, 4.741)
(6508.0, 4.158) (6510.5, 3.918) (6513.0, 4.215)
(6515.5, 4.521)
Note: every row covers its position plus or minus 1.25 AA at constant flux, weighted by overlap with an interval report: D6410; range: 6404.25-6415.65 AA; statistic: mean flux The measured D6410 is 4.39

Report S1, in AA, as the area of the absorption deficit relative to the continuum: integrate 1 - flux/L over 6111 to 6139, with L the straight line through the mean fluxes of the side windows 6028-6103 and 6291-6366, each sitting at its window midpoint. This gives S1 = -0.21 AA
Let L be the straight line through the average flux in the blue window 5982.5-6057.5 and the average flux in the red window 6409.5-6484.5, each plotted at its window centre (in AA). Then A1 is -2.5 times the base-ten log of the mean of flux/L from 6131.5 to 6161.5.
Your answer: -0.05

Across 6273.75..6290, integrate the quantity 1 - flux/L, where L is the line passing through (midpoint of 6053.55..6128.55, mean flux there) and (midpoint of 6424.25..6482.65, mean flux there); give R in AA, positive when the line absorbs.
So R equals 0.8 AA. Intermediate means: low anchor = 4.52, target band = 4.25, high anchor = 4.41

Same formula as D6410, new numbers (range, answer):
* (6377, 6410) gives 4.45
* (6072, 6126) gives 4.51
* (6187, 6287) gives 4.37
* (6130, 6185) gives 4.39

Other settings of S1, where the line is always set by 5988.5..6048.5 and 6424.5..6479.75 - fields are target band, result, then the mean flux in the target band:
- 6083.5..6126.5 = -2.98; 4.57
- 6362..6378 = 0.65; 4.2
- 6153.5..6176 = 0.46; 4.21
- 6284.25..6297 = -0.06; 4.37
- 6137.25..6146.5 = -0.72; 4.62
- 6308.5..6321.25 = -0.15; 4.41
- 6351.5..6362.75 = -0.21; 4.45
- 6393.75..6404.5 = -0.45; 4.57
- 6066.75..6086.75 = -0.35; 4.33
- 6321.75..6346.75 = -1.27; 4.59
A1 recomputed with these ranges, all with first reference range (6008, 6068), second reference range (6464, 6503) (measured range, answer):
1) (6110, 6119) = -0.081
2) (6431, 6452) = 0.002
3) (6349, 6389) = 0.033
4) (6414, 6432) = -0.011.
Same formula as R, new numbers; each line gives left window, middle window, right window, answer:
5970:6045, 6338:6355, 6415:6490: -0.1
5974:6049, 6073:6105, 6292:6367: -0.9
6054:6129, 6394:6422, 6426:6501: -0.2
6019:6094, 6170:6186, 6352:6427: 0.4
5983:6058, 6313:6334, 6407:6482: -0.8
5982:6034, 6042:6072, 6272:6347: -1.8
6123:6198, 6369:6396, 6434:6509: 0.5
